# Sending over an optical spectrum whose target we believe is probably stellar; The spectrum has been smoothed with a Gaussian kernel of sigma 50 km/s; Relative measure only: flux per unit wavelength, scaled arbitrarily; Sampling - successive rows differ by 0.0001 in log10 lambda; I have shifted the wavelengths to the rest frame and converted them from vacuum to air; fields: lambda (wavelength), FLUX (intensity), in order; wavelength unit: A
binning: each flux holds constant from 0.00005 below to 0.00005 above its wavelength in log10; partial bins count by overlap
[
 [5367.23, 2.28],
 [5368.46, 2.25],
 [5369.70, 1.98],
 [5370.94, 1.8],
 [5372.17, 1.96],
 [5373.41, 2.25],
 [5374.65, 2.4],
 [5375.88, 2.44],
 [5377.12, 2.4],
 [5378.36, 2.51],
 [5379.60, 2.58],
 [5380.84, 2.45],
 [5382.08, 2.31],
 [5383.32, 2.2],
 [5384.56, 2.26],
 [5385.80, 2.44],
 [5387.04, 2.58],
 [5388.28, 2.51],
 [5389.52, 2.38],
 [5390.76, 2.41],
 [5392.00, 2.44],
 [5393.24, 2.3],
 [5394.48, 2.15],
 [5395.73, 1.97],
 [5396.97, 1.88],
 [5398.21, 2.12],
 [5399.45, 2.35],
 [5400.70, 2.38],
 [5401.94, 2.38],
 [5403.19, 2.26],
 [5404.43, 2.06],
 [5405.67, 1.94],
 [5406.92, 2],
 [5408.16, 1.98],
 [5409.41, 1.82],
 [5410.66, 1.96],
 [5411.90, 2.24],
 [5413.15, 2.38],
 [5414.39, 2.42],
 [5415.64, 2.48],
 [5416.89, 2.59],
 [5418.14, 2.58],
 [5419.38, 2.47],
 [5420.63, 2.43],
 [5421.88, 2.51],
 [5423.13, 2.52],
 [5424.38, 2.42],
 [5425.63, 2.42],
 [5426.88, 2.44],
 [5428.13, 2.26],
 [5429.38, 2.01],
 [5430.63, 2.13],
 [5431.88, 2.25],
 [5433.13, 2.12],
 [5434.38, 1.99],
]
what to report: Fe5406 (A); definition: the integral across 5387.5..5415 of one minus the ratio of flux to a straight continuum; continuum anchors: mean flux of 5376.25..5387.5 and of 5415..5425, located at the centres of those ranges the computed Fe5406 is 2.9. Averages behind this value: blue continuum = 2.41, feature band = 2.2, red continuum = 2.5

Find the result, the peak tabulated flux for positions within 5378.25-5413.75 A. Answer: 2.58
